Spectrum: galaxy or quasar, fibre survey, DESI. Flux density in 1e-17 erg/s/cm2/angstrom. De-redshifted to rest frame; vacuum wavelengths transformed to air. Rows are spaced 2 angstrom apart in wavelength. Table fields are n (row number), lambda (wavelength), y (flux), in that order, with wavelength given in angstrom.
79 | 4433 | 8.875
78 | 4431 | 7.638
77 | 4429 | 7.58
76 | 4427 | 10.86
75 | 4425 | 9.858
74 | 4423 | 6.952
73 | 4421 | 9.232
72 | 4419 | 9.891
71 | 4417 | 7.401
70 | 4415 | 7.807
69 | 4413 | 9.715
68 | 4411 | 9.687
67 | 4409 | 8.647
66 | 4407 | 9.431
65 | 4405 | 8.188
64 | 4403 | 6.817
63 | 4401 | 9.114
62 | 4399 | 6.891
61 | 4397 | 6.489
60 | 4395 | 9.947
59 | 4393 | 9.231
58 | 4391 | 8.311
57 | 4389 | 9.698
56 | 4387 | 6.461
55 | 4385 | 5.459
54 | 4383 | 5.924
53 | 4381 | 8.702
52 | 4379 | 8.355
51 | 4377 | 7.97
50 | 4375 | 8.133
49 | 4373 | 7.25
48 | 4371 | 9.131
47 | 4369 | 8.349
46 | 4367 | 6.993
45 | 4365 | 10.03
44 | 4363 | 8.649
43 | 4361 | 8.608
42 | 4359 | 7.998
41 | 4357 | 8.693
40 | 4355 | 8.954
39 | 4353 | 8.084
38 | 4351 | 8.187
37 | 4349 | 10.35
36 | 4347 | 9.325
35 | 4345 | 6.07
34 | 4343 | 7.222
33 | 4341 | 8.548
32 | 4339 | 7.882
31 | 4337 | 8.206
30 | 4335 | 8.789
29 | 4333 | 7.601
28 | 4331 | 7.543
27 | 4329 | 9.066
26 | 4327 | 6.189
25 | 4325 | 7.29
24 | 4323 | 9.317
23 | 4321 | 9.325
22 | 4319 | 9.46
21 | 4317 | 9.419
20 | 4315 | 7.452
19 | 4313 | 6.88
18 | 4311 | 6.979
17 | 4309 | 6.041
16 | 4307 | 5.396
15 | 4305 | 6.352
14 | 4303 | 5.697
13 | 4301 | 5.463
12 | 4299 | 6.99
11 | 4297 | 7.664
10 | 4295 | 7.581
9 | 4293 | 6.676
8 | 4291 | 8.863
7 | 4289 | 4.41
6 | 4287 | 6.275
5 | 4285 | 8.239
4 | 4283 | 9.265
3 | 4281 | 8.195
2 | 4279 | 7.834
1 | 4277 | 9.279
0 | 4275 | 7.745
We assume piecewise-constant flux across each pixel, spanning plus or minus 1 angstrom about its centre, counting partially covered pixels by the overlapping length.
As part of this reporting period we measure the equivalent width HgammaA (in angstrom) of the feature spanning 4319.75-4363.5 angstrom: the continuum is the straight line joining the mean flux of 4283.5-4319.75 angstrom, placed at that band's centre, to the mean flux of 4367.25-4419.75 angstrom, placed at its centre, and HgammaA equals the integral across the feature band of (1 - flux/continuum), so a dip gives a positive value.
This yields -4.4 angstrom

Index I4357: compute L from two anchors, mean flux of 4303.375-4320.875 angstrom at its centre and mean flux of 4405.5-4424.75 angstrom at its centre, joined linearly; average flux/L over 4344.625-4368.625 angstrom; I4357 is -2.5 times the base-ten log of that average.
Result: -0.08 mag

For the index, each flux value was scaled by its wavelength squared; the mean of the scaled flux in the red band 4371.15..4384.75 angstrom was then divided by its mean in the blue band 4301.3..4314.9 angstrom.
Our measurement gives 1.3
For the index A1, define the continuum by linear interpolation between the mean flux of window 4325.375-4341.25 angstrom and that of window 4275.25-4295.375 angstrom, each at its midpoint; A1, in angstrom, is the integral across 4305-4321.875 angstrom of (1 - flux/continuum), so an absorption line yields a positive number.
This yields 0.6 angstrom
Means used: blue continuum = 7.67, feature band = 7.53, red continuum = 7.92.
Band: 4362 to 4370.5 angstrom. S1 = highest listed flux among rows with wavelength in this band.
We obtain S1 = 10.03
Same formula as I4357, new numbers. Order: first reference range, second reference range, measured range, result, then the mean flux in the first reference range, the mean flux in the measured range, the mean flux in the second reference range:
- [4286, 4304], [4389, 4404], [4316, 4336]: -0.18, 6.62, 8.4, 8.22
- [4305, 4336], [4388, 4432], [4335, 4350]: -0.04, 7.74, 8.27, 8.61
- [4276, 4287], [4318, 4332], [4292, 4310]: 0.28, 8.35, 6.43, 8.31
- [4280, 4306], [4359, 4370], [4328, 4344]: -0.03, 7.05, 8.11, 8.48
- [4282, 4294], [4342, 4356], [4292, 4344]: 0.04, 7.29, 7.5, 8.31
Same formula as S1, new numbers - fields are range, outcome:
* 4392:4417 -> 9.947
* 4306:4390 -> 10.35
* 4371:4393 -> 9.698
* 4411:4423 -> 9.891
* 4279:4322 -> 9.46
